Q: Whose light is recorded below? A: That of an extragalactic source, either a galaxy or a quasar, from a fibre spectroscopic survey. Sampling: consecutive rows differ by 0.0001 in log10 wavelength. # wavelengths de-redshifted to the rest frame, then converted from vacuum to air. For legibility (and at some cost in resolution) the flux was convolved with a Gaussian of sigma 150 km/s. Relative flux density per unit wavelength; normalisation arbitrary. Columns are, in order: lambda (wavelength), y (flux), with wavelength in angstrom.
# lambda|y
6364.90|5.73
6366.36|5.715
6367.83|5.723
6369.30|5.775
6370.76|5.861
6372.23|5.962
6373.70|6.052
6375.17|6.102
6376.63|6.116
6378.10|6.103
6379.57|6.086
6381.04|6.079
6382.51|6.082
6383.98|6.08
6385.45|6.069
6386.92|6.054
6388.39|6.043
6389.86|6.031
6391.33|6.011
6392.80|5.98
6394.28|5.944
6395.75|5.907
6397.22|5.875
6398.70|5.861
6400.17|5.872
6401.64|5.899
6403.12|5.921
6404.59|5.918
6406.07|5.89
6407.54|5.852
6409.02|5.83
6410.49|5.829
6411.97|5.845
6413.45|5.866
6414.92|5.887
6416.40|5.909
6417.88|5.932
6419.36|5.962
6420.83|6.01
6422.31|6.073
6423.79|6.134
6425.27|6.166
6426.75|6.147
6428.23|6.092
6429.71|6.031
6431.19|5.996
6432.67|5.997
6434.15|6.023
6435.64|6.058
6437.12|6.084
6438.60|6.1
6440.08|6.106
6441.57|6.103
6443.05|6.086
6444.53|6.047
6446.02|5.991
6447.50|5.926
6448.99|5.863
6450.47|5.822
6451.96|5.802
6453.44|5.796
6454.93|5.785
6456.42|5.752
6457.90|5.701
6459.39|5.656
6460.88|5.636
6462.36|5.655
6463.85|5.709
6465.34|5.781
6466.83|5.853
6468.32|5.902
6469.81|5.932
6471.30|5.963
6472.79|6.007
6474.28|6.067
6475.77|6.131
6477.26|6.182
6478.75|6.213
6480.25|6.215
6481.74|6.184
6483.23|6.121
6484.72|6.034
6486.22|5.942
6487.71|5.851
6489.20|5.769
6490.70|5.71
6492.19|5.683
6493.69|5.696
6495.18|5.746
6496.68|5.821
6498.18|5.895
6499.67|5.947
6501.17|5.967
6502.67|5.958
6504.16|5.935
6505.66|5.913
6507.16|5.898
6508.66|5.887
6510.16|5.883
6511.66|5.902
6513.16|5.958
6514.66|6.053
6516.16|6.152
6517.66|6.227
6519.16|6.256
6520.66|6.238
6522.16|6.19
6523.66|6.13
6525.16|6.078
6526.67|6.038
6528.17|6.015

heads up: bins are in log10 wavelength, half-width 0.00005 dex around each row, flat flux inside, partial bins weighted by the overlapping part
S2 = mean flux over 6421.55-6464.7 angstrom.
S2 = 5.94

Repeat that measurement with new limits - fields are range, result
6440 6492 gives 5.92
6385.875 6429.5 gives 5.96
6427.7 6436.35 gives 6.03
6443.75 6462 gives 5.81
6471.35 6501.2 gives 5.96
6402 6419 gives 5.88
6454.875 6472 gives 5.78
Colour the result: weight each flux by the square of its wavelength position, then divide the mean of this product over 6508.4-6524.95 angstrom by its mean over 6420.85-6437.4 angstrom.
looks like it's 1.0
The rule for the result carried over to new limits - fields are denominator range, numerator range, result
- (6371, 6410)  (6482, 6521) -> 1.03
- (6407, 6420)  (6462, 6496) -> 1.03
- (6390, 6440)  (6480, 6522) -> 1.03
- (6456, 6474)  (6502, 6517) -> 1.04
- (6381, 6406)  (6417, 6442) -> 1.03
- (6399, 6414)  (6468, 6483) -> 1.06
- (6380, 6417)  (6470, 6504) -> 1.03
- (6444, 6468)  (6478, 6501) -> 1.03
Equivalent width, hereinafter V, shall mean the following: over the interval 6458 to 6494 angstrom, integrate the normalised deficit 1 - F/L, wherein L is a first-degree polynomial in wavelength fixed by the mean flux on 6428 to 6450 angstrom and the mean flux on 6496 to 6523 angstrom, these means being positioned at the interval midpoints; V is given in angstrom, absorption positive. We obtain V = 0.6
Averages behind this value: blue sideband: 6.03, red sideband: 6.01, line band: 5.91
